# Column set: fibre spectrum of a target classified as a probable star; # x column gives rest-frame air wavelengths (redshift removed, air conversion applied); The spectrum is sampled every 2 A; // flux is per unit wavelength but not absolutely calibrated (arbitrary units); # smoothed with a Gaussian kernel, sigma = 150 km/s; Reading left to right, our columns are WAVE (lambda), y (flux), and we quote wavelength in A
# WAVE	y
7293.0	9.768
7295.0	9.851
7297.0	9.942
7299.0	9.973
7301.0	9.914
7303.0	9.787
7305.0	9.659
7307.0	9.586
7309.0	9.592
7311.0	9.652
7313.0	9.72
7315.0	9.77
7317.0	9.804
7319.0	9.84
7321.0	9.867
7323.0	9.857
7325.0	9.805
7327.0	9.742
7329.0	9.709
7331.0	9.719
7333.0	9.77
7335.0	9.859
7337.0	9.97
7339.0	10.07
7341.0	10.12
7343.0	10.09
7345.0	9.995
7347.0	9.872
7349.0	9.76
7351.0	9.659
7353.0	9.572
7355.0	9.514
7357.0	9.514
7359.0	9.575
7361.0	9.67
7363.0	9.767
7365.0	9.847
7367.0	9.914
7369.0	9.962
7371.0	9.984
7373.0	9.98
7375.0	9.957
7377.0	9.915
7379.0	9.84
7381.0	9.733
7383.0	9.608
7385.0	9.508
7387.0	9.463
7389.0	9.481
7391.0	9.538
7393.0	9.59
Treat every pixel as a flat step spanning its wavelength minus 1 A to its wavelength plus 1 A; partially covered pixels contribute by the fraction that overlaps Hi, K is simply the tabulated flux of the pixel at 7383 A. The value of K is 9.608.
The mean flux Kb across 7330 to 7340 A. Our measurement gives 9.88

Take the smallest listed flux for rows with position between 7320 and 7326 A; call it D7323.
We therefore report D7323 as 9.805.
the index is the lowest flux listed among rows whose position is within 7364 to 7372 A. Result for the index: 9.847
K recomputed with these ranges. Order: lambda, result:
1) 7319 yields 9.84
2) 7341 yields 10.12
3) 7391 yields 9.538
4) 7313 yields 9.72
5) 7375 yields 9.957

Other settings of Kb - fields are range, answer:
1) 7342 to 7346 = 10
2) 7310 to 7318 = 9.74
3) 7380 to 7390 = 9.56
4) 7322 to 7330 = 9.78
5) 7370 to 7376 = 9.97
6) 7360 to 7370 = 9.83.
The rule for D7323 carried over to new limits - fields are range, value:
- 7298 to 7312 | 9.586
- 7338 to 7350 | 9.76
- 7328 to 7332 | 9.709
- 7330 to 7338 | 9.719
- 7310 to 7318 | 9.652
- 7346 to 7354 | 9.572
